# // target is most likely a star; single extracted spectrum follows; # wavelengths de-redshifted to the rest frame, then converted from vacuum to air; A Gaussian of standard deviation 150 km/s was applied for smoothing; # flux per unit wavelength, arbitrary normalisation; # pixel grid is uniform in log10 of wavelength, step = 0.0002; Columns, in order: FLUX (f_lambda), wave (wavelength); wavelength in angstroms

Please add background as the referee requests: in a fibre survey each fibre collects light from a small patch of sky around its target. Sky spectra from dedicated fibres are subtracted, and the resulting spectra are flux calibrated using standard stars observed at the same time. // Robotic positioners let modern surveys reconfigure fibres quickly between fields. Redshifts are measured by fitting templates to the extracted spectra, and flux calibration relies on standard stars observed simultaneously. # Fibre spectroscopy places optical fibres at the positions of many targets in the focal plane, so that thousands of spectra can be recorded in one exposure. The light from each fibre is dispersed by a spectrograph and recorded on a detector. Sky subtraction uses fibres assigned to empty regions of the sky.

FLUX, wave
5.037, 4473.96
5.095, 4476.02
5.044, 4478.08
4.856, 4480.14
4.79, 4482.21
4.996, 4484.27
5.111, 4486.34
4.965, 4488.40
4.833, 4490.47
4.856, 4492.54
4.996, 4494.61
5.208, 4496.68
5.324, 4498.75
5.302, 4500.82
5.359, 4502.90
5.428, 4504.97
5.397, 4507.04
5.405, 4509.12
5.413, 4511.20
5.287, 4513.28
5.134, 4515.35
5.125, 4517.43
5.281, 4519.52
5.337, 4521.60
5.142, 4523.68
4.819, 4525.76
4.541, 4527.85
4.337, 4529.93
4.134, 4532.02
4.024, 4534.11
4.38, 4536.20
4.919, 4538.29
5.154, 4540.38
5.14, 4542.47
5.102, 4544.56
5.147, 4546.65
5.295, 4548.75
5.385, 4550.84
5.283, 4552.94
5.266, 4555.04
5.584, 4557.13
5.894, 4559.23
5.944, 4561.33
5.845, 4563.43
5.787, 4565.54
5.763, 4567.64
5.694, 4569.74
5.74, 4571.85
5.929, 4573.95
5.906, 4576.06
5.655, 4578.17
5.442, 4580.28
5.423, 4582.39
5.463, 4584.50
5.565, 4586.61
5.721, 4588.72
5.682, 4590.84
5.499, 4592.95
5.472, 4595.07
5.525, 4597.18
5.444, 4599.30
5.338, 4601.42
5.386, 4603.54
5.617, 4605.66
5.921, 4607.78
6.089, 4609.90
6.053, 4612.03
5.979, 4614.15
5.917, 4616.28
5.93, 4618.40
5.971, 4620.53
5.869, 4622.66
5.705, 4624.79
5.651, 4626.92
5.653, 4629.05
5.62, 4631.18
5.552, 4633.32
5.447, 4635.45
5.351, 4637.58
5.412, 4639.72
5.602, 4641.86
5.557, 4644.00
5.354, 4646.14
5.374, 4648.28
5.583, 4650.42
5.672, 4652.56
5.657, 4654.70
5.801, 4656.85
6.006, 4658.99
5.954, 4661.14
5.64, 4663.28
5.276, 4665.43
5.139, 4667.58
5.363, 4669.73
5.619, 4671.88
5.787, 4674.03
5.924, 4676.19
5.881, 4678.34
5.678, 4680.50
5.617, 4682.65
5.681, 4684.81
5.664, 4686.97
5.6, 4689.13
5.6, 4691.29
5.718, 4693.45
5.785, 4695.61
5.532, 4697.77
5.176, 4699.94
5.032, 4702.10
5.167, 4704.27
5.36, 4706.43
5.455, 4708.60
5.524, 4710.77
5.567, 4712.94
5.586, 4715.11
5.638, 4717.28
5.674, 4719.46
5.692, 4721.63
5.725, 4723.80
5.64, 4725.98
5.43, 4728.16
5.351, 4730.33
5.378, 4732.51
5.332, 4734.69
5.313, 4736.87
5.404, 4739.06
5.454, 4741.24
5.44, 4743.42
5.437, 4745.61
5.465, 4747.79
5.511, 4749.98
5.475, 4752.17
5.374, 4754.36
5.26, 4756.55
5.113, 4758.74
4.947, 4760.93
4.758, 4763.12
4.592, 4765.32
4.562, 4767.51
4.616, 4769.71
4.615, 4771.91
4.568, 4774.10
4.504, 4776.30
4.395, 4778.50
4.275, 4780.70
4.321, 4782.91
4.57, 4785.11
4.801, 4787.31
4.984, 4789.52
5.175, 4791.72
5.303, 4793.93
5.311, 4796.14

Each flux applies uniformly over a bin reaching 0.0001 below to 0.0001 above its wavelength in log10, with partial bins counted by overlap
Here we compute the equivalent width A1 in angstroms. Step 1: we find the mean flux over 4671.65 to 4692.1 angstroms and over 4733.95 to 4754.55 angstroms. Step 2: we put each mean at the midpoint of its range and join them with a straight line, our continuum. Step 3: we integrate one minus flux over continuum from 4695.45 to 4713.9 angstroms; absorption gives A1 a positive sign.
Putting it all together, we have 0.74 angstroms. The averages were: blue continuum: 5.71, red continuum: 5.42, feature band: 5.38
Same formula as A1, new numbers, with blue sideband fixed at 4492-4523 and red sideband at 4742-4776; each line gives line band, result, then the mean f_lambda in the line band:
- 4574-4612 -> -3.2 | 5.62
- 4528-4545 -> 2.0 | 4.63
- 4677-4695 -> -2.1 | 5.69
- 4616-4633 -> -2.0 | 5.77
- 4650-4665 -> -1.8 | 5.75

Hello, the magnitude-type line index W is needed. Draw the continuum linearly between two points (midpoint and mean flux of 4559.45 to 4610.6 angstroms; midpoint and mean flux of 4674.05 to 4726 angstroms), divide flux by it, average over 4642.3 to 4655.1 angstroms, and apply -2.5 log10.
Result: 0.02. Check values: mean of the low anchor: 5.66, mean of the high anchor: 5.58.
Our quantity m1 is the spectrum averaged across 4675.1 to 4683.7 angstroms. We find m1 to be 5.77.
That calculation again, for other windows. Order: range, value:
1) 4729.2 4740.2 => 5.36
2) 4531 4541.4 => 4.52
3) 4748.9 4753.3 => 5.49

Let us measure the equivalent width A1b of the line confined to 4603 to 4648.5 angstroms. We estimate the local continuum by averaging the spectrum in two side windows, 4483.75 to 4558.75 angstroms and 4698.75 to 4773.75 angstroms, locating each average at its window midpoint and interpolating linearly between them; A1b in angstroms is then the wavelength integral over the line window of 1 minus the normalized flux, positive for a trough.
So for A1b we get -4.51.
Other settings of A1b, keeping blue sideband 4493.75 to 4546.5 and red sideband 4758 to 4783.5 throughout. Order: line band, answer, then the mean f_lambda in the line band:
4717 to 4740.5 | -4.15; 5.5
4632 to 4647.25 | -2.03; 5.47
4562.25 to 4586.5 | -3.70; 5.69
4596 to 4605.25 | -1.03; 5.44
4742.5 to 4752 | -1.68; 5.46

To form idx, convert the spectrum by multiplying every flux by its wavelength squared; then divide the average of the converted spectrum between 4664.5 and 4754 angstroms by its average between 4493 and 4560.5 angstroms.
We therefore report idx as 1.17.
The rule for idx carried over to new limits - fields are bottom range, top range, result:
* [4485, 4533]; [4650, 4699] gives 1.20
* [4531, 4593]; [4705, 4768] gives 1.07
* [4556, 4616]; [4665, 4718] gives 1.02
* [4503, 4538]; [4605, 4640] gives 1.21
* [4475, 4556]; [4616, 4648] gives 1.17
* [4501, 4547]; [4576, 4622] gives 1.17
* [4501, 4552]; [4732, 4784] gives 1.10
